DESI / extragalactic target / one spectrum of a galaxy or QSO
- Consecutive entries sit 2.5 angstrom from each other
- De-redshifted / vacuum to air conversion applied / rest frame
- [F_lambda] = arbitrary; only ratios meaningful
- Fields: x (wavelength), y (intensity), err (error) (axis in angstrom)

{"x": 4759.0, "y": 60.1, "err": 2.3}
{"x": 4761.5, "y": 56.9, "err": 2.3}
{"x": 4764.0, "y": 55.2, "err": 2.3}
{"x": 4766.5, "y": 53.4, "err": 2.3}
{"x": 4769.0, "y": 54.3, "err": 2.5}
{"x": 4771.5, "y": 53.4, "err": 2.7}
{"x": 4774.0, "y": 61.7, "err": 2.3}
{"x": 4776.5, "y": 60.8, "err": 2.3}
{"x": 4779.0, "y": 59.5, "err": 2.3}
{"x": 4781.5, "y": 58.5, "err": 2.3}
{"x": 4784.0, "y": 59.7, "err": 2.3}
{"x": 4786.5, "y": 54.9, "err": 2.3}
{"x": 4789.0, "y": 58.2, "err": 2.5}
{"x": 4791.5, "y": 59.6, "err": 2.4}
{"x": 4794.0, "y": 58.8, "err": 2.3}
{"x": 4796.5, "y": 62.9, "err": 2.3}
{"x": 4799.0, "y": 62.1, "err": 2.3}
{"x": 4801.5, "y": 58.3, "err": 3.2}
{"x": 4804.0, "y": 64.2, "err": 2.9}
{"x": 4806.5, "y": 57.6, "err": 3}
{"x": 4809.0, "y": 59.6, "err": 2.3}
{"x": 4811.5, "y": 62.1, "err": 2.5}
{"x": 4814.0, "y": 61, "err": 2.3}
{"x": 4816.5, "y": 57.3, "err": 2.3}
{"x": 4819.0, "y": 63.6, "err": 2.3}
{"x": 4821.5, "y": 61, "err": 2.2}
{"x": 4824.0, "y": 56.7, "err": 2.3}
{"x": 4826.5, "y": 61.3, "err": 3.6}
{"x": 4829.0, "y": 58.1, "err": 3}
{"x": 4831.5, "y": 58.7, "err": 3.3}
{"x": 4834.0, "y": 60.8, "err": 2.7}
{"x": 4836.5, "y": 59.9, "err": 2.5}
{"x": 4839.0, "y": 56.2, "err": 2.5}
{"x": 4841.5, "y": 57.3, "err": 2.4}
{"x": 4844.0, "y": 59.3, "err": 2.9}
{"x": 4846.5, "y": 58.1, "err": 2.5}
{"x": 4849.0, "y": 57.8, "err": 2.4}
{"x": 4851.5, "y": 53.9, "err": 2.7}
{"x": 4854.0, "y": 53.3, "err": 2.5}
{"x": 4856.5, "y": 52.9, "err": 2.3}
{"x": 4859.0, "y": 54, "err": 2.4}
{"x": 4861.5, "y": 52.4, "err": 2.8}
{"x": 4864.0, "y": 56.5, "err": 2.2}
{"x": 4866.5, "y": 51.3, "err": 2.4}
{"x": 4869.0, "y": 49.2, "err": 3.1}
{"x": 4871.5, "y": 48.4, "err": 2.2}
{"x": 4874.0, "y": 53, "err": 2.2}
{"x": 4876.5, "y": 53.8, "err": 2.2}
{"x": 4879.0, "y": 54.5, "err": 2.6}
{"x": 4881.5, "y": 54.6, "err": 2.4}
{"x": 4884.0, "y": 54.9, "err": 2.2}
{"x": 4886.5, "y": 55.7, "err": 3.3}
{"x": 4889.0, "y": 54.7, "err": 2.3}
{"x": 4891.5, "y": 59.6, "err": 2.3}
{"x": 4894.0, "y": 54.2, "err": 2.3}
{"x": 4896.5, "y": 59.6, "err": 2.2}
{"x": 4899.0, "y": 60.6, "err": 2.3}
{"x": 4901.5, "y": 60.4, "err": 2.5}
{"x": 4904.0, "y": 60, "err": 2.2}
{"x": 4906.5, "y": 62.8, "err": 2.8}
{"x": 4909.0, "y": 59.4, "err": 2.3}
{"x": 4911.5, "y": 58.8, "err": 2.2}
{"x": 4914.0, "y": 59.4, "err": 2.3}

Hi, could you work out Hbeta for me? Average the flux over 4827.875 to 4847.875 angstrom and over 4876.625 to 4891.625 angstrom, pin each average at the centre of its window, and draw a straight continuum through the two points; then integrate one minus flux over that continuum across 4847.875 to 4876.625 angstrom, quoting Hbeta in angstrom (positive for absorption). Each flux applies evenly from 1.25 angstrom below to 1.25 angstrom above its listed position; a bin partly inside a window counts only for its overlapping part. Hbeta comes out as 1.9 angstrom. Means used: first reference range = 58.5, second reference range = 55.2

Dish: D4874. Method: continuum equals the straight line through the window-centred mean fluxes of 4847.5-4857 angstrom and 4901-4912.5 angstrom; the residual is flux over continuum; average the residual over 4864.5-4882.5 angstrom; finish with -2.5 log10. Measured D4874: 0.092 mag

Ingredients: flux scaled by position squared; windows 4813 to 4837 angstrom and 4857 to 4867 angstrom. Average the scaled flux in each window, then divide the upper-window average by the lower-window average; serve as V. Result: 0.9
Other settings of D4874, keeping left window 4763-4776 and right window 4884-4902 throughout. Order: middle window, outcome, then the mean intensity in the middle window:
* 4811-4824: -0.07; 60.5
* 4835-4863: 0.02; 56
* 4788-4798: -0.07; 60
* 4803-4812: -0.08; 60.7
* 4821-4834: -0.05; 59.2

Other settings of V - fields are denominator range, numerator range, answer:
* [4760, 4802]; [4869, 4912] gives 1.02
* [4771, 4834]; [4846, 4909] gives 0.96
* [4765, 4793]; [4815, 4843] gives 1.05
